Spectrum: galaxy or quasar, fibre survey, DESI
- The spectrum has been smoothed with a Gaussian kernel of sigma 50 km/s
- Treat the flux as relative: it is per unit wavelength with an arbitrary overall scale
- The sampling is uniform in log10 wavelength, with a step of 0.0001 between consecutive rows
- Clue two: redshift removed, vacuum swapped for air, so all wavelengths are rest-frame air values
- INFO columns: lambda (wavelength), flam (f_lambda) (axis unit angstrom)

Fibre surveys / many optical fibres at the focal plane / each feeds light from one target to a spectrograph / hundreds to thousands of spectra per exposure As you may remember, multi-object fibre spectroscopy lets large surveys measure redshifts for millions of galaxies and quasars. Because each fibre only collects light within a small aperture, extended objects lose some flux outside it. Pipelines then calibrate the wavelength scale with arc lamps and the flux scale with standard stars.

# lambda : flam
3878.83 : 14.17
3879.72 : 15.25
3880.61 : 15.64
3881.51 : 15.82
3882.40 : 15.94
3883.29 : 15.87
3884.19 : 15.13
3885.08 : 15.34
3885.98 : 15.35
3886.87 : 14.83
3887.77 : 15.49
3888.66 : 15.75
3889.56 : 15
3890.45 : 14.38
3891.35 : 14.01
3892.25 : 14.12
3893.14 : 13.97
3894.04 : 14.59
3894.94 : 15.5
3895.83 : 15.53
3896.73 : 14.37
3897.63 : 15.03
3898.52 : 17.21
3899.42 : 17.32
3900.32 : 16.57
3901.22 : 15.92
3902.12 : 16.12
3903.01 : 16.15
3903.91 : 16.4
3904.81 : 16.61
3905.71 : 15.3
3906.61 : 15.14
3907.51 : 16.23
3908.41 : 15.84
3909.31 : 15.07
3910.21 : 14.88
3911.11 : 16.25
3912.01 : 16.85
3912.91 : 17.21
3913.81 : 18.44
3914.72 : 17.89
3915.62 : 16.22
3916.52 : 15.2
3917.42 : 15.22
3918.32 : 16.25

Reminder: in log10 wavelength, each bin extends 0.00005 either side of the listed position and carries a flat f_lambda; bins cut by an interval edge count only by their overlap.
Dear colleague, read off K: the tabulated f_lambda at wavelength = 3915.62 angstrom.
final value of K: 16.22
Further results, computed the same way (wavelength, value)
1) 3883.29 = 15.87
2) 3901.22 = 15.92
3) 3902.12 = 16.12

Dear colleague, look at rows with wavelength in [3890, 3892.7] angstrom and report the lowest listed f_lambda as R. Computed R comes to 14.01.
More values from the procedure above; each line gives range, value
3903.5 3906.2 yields 15.3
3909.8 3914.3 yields 14.88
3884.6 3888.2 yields 14.83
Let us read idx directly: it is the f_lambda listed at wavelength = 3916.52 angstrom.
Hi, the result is 15.2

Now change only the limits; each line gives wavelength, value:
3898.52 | 17.21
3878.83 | 14.17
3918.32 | 16.25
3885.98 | 15.35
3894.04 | 14.59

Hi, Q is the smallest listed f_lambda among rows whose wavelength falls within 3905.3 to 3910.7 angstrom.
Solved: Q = 14.88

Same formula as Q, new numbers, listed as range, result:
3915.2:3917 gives 15.2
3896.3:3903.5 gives 14.37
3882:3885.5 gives 15.13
